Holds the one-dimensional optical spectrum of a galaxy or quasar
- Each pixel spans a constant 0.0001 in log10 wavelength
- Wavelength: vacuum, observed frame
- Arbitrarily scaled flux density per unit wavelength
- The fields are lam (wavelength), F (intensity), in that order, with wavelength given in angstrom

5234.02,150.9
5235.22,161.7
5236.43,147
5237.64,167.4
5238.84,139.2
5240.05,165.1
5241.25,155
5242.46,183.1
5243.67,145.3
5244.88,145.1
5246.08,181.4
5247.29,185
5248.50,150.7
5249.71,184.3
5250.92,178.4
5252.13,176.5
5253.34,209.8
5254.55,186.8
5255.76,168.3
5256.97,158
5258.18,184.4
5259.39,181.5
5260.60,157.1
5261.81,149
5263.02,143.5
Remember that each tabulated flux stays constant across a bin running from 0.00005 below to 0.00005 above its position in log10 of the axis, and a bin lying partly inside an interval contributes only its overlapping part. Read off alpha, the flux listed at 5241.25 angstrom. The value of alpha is 155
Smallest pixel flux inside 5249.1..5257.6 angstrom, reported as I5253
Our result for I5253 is 158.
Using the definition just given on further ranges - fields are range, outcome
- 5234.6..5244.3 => 139.2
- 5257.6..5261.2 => 157.1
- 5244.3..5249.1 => 145.1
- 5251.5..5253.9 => 176.5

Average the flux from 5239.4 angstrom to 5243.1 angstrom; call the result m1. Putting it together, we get 167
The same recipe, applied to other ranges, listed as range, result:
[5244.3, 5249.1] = 166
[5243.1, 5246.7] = 158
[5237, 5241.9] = 157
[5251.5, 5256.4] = 185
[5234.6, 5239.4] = 154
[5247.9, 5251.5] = 171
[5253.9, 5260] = 176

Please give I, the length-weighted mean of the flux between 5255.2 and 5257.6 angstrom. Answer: 163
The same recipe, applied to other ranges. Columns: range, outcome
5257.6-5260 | 183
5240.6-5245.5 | 158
